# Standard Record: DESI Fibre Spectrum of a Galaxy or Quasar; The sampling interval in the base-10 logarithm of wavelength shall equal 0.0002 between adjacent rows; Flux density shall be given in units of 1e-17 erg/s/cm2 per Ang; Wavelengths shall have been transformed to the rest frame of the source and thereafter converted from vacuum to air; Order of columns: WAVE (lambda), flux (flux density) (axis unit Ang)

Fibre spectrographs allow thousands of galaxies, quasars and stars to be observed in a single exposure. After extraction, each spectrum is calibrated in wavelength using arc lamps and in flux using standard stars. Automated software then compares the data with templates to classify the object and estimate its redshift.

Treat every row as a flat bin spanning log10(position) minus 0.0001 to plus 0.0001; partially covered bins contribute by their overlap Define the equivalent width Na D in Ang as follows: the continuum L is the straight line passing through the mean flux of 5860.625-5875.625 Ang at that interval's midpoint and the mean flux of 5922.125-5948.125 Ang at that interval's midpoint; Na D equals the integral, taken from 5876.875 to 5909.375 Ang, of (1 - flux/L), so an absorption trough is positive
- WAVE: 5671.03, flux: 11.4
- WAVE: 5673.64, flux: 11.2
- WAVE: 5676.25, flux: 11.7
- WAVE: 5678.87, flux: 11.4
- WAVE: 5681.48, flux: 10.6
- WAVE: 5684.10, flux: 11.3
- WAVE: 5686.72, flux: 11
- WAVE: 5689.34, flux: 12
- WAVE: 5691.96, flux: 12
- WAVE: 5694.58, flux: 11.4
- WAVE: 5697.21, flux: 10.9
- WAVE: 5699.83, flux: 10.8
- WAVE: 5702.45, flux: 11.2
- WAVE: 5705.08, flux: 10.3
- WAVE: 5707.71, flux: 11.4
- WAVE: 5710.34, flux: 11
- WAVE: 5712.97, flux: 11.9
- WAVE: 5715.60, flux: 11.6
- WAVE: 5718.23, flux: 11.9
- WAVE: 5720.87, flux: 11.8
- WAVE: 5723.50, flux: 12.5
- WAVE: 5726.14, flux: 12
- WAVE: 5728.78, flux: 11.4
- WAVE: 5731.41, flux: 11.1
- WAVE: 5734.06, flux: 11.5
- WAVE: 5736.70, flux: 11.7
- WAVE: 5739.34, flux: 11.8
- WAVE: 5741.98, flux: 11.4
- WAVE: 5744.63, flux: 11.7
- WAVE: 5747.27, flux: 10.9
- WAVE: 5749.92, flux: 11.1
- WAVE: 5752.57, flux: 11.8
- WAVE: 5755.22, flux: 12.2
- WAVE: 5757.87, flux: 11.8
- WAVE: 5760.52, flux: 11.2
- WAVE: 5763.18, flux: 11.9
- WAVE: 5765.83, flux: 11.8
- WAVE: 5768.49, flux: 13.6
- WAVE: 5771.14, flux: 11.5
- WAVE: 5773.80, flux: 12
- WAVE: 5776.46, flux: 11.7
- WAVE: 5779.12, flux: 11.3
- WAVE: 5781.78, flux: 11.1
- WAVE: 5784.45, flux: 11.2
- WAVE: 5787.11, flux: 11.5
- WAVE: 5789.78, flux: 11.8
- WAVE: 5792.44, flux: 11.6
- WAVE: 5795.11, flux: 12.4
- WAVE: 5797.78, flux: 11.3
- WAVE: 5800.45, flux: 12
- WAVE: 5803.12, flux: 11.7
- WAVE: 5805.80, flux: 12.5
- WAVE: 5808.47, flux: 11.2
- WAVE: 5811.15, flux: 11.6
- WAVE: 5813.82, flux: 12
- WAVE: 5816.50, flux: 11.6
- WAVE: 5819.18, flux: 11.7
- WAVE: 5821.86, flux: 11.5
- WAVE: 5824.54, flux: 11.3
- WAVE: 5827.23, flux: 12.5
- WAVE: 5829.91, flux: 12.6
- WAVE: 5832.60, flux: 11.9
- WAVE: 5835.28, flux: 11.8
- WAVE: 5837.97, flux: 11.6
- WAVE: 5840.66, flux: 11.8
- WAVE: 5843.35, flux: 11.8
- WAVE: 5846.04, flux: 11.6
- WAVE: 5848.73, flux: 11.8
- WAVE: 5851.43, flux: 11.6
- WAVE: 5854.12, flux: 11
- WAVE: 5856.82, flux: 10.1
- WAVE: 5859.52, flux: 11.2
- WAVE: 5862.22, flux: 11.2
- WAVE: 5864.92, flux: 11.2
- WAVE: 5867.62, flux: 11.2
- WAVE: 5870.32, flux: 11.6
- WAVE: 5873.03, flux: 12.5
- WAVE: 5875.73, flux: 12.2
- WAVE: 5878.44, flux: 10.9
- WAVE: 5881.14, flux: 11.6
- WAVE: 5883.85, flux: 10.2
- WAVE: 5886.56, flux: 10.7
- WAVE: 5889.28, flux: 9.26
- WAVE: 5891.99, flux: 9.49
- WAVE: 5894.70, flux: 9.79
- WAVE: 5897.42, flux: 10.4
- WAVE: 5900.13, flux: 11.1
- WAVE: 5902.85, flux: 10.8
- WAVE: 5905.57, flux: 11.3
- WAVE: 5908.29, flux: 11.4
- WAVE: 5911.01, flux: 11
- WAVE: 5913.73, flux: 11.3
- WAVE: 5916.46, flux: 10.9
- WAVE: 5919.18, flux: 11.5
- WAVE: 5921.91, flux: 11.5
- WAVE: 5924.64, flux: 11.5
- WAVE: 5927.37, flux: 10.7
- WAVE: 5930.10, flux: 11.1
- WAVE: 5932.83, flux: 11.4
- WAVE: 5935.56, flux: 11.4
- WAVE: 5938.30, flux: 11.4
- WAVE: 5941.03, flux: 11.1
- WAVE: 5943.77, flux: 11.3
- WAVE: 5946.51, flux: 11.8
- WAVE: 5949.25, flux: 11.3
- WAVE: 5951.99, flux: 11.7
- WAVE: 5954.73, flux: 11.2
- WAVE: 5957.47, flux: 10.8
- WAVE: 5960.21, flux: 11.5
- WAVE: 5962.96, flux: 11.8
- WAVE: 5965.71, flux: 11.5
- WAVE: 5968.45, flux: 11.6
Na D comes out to 2.6 Ang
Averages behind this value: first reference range 11.6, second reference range 11.3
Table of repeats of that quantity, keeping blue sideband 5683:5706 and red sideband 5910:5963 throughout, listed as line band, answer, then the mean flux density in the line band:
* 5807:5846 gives -1.8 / 11.8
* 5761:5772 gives -0.9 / 12.2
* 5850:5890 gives 0.5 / 11.1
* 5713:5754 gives -1.4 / 11.6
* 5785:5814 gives -1.3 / 11.8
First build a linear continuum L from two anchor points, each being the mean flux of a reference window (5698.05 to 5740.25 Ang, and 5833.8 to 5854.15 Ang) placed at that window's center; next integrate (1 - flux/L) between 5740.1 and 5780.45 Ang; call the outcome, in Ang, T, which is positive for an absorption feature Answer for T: -0.6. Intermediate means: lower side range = 11.5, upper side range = 11.7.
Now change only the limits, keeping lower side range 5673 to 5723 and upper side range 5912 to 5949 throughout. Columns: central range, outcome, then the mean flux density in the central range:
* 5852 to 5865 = 0.41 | 11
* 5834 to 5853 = -0.65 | 11.7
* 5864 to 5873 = -0.16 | 11.5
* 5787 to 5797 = -0.44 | 11.8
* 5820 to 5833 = -0.72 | 11.9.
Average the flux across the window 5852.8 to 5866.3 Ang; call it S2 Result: 10.9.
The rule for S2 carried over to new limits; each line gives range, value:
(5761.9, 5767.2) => 11.9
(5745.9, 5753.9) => 11.3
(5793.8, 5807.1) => 12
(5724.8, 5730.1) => 11.7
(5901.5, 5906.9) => 11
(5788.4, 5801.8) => 11.8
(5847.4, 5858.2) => 11.1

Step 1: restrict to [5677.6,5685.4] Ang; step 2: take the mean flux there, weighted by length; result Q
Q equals 11.1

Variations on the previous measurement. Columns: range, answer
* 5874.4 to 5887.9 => 11.1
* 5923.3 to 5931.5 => 11.1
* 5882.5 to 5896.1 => 9.88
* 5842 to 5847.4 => 11.7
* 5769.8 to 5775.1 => 11.8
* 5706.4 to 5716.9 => 11.5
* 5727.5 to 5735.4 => 11.3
